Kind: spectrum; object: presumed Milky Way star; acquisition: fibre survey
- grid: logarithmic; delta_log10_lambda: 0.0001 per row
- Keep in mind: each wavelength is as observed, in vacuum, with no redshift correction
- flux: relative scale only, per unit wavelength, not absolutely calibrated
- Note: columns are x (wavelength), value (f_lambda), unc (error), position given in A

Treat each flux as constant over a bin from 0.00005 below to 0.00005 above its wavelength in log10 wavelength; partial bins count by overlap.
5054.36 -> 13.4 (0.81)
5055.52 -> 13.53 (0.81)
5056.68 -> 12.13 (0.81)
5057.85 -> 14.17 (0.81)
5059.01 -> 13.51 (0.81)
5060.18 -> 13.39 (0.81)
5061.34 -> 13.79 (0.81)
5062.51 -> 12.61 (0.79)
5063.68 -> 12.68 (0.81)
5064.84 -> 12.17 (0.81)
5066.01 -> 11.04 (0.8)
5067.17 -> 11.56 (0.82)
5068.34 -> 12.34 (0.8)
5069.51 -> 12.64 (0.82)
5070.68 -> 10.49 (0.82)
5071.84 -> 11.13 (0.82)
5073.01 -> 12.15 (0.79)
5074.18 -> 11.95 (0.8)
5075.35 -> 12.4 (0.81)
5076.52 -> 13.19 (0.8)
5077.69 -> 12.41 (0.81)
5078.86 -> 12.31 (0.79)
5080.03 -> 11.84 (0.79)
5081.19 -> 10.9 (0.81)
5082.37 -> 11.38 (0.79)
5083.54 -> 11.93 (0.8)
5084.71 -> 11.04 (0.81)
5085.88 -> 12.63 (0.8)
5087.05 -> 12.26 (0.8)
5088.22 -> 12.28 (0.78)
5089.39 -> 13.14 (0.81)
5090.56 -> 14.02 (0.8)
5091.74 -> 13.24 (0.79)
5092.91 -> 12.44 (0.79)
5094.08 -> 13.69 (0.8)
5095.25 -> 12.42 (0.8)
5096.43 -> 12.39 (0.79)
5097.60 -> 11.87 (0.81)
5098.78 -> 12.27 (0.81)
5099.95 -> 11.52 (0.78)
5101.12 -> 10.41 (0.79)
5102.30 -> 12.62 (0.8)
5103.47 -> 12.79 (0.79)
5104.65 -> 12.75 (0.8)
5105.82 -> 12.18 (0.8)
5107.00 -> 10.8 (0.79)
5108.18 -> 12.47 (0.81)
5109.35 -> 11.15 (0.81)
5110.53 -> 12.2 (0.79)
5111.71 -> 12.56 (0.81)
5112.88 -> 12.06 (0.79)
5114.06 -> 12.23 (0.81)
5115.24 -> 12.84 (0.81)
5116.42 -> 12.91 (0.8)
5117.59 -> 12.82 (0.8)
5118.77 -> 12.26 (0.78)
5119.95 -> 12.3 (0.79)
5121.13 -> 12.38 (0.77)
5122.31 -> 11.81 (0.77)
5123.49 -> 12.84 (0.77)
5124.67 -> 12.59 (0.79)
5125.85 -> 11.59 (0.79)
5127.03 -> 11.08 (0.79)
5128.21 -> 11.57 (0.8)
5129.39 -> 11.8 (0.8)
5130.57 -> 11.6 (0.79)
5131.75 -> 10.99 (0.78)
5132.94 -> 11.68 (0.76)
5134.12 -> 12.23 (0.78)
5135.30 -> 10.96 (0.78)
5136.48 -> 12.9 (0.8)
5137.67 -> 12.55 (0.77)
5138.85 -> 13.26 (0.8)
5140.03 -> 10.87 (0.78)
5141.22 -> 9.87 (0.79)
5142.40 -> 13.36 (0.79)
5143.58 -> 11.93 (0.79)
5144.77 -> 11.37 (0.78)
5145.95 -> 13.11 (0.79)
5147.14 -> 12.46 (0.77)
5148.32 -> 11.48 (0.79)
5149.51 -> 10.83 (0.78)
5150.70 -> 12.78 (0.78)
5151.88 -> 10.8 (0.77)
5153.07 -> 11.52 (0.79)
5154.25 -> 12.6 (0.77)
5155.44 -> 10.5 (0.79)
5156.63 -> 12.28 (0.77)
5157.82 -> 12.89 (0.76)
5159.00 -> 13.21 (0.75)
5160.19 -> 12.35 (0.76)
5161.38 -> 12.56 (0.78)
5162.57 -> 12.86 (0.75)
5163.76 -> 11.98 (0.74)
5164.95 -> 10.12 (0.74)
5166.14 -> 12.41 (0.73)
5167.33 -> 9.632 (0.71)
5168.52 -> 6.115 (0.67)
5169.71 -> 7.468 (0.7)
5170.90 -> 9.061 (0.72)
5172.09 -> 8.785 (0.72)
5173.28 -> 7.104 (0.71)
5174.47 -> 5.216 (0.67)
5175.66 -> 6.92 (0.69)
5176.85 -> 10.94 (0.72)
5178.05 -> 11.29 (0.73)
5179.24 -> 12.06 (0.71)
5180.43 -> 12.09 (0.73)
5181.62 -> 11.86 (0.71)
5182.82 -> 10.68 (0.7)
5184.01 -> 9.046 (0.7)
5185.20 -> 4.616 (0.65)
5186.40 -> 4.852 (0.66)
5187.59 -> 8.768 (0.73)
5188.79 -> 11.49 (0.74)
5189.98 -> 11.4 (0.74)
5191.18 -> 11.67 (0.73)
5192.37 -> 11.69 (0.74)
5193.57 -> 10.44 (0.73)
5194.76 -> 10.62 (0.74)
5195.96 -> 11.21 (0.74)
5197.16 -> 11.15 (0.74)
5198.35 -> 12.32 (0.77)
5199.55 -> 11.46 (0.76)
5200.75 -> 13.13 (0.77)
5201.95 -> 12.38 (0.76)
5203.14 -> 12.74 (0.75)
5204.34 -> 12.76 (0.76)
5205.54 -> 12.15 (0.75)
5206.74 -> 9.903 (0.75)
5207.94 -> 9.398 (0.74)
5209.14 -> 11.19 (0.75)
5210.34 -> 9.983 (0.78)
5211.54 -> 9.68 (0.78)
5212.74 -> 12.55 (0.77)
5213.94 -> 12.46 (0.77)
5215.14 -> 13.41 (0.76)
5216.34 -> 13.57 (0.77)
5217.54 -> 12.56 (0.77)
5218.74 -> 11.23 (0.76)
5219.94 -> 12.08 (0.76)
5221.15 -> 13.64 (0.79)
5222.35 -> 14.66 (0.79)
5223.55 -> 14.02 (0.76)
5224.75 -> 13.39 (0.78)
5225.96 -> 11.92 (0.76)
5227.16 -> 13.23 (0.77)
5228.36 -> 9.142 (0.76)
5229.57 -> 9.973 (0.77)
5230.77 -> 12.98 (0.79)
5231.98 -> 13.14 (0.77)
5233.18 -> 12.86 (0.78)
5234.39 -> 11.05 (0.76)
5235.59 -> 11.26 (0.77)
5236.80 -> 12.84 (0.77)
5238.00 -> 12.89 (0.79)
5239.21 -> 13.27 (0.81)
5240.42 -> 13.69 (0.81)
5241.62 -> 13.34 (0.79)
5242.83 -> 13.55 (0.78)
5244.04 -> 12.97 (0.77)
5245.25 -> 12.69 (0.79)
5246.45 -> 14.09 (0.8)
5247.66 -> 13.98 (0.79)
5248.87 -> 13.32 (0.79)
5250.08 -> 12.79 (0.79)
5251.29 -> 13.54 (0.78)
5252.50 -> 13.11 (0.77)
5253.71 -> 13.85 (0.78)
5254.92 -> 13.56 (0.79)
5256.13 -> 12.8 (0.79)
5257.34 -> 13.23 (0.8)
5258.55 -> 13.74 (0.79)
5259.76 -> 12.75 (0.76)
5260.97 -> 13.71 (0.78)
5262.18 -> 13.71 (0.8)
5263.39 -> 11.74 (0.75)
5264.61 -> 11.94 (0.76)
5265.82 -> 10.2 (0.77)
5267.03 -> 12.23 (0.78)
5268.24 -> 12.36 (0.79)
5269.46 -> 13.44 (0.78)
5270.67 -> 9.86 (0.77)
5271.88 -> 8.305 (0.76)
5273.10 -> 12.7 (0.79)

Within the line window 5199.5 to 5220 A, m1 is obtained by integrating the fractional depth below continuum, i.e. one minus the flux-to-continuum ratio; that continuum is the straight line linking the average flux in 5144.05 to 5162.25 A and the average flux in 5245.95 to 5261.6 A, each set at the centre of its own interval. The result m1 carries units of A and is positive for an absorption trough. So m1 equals 1.6 A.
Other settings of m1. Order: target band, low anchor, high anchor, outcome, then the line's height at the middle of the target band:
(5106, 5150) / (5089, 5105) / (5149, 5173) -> -0.8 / 11.8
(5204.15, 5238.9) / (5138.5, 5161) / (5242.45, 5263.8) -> 2.2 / 12.9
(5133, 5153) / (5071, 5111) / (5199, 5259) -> 0.7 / 12.3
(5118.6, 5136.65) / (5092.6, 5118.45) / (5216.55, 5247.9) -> 0.7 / 12.3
